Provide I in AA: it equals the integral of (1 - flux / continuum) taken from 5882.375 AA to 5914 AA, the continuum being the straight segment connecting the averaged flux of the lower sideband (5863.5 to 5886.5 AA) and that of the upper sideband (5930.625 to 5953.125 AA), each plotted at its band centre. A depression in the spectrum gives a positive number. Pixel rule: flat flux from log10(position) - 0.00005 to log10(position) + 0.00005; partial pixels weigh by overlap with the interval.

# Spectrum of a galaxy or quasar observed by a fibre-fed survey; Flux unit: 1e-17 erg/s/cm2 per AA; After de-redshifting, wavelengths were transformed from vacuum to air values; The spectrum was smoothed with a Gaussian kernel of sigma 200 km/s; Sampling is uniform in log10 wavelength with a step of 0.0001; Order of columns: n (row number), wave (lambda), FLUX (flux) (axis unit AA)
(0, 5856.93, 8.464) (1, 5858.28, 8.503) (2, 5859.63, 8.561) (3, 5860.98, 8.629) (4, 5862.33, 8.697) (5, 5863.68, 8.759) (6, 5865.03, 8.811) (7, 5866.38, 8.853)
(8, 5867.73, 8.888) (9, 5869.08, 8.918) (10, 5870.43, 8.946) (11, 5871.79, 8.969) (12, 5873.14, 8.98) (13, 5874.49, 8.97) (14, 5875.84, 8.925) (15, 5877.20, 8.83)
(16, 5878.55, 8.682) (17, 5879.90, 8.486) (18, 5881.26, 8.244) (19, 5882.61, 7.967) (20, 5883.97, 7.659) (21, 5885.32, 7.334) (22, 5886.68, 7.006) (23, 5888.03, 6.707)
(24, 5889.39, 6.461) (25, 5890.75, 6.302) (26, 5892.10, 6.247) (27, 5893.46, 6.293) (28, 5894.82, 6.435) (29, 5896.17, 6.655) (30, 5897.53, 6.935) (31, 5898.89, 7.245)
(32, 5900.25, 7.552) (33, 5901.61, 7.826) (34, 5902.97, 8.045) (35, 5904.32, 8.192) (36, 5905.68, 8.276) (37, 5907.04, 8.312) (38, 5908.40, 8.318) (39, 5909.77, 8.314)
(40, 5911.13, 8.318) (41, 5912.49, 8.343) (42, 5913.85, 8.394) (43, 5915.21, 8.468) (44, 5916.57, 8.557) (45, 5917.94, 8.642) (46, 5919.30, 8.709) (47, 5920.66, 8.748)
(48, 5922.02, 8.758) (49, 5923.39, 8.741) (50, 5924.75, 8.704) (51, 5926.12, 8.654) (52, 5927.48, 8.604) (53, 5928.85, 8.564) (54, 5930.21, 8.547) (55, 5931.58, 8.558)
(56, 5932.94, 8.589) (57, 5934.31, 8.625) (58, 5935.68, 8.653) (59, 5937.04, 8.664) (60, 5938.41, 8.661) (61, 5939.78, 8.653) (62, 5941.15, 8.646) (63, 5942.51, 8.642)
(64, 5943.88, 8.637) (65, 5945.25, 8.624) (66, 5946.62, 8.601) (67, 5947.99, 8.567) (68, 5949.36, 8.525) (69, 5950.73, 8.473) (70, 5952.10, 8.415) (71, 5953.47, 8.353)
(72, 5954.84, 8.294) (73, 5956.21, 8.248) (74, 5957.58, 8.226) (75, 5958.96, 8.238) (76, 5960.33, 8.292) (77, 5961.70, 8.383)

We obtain 4.2 AA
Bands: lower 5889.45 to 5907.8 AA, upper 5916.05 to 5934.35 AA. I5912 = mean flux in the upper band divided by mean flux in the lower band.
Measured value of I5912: 1.19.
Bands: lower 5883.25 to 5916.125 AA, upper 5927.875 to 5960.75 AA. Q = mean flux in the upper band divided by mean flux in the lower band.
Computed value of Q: 1.14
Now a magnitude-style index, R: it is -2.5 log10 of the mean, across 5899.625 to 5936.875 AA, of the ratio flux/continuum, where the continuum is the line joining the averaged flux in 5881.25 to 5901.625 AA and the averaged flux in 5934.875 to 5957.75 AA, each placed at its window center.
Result -0.10 mag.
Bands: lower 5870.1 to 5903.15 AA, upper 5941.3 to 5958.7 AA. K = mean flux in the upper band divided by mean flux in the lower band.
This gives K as 1.11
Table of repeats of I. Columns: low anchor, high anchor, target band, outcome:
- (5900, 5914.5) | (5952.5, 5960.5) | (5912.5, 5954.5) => -1.8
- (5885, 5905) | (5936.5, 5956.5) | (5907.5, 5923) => -1.8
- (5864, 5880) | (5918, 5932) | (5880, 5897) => 3.5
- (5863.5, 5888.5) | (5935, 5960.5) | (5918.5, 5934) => -0.3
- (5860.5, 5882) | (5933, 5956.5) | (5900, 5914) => 0.8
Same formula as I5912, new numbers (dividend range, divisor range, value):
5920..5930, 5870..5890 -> 1.07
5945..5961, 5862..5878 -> 0.95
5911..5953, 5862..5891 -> 1.04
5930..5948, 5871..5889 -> 1.05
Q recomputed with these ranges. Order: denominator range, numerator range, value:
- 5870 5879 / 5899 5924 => 0.94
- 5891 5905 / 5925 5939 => 1.21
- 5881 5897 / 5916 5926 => 1.26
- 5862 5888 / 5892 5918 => 0.92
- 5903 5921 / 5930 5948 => 1.02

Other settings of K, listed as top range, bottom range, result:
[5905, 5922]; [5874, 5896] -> 1.13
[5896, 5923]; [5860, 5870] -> 0.93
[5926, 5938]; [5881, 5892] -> 1.21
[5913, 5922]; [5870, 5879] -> 0.97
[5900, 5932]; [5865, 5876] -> 0.94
